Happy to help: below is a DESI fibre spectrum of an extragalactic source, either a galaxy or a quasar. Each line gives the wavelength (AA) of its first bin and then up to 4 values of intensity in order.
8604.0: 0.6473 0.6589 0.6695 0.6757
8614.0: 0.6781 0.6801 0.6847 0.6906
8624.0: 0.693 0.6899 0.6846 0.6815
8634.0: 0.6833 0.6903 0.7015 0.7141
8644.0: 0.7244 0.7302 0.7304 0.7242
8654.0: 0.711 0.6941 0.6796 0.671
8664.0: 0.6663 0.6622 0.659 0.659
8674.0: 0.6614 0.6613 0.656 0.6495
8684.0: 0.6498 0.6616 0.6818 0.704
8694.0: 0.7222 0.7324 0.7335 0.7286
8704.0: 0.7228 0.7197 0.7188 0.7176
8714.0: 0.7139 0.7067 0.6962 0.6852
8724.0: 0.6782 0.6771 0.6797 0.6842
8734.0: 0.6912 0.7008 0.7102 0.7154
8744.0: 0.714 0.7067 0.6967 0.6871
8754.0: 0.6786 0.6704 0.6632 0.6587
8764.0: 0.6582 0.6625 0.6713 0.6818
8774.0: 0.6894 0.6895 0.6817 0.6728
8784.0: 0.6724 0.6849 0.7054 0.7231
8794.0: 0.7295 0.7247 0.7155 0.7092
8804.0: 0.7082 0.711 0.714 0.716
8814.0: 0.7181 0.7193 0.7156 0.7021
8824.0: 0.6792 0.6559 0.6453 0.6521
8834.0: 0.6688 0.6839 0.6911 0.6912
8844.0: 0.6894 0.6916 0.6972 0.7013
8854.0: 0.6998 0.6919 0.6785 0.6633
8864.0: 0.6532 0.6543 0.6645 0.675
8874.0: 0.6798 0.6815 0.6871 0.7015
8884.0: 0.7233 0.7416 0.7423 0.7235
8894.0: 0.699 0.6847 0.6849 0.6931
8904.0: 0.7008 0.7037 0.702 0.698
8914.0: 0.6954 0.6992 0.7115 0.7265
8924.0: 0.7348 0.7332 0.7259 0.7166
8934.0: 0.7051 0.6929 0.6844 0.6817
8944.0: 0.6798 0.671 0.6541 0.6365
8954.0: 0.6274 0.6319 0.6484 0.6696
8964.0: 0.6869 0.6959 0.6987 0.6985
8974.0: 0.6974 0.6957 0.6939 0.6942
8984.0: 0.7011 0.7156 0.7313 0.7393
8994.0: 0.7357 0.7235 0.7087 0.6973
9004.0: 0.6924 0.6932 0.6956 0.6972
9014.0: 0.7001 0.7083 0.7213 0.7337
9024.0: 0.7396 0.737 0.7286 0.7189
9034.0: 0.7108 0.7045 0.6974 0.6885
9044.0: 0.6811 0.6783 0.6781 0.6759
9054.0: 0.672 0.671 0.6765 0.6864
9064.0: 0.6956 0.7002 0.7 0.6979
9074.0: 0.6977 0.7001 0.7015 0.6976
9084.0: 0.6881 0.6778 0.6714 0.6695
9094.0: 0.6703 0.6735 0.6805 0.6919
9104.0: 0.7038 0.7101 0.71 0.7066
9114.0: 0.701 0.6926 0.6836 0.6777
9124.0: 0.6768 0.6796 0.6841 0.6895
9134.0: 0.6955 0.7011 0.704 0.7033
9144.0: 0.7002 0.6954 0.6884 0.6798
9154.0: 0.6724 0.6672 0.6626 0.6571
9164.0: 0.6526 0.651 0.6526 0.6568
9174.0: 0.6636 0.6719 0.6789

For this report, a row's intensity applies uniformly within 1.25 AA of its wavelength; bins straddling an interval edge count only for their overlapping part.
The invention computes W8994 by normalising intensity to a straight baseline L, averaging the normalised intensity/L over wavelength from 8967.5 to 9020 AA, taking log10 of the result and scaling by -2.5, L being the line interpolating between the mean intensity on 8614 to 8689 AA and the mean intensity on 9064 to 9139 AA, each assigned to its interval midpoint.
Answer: -0.03 mag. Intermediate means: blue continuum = 0.684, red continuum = 0.691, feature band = 0.706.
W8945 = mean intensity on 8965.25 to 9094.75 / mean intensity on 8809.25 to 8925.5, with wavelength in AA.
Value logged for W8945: 1.01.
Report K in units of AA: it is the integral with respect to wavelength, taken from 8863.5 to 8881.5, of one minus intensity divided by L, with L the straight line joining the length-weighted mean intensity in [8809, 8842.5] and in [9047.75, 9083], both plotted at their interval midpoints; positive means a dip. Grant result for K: 0.39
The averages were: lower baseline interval 0.689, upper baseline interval 0.689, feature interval 0.674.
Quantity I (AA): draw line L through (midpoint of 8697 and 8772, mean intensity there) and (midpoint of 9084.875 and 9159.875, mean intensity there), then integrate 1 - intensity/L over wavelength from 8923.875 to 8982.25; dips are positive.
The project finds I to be 0.5 AA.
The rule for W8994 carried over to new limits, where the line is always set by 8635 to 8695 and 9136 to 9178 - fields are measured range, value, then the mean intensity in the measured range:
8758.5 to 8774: 0.025 mag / 0.668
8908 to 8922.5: -0.039 mag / 0.705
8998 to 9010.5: -0.030 mag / 0.697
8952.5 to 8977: 0.008 mag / 0.674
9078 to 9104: -0.011 mag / 0.683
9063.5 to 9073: -0.034 mag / 0.699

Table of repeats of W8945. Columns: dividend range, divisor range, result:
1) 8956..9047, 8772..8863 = 1.01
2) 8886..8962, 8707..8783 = 1.01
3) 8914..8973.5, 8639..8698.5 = 1.00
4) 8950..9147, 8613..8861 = 1.00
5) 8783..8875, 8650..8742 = 1.00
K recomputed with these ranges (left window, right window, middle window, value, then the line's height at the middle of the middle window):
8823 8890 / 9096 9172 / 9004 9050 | -1.5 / 0.684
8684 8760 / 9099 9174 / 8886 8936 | -1.3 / 0.692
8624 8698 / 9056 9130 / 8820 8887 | 0.6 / 0.688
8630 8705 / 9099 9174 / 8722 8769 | 0.4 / 0.69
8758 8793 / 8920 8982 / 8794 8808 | -0.7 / 0.681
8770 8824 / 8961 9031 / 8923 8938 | -0.2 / 0.707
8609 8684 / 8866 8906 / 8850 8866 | 0.4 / 0.696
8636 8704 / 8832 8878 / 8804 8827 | -0.8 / 0.683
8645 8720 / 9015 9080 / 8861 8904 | 0.3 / 0.697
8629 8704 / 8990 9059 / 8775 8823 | -0.7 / 0.696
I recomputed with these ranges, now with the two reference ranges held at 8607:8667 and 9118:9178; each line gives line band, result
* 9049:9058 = 0.09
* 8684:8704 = -0.46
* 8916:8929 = -0.74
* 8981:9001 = -1.07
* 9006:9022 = -0.59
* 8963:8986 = -0.47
